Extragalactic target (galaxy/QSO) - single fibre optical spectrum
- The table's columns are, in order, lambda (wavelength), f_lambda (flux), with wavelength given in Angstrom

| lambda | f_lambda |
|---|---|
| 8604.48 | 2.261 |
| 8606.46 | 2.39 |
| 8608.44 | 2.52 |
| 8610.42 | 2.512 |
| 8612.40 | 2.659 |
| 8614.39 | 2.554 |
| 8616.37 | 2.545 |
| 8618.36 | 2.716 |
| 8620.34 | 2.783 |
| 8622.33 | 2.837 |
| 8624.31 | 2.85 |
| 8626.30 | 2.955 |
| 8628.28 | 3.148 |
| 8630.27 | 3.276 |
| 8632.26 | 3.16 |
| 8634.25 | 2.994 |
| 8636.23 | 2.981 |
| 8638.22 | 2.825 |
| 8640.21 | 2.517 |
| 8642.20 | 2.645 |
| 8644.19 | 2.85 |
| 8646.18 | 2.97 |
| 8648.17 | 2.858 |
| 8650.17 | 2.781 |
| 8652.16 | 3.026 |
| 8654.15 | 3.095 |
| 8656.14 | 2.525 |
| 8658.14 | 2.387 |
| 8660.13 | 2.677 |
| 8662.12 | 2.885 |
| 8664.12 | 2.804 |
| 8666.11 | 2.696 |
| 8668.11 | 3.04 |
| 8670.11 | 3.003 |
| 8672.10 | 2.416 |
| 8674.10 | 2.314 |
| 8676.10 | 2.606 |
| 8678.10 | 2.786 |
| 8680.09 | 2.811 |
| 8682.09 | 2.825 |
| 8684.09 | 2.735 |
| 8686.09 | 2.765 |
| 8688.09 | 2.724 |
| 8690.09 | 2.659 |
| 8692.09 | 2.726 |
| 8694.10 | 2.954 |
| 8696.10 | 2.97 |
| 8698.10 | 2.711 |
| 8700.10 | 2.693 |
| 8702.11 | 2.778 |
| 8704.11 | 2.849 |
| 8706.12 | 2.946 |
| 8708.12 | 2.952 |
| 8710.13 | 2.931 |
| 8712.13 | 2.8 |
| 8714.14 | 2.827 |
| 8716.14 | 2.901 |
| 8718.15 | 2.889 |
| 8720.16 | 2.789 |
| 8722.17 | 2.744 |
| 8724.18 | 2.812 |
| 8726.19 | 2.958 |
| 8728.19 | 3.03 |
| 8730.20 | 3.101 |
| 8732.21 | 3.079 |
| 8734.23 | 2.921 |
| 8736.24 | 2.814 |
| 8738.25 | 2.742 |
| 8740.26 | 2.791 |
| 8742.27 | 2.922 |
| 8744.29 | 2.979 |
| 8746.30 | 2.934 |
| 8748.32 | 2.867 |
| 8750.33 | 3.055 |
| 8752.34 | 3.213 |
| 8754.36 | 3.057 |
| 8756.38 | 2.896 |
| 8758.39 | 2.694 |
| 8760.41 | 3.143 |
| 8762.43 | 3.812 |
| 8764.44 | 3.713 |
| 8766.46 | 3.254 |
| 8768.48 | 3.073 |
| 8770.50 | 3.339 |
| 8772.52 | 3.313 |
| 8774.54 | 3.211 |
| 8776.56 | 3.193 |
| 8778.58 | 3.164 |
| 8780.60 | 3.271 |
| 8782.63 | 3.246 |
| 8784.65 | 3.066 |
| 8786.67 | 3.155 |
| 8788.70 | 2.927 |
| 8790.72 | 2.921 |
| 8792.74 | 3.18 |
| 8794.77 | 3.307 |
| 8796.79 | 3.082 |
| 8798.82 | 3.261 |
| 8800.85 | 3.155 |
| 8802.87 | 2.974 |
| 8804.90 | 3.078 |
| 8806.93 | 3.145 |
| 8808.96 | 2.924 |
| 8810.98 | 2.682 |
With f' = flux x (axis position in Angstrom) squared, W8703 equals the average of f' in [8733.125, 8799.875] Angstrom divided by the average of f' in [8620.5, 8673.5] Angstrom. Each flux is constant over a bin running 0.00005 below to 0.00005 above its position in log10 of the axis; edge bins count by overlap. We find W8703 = 1.12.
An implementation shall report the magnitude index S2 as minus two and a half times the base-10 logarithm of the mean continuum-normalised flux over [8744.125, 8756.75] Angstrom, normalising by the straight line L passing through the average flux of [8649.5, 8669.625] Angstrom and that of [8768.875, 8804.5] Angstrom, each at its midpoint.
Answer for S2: 0.02 mag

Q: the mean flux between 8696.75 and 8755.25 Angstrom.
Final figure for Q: 2.9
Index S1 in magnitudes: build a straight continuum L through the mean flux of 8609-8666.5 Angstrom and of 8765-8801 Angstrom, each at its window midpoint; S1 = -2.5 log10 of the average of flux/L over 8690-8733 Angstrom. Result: 0.05 mag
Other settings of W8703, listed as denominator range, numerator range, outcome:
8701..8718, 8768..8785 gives 1.14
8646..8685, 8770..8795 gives 1.18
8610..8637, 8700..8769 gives 1.07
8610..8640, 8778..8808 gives 1.14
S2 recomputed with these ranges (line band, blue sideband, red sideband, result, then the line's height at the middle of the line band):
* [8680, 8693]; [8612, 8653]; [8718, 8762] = 0.059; 2.9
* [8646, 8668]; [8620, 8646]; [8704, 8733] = 0.045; 2.91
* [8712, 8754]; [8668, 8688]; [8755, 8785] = 0.038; 3.02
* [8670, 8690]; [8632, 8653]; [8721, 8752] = 0.079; 2.89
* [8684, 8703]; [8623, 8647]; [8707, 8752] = 0.055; 2.92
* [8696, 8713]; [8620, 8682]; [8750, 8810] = 0.045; 2.96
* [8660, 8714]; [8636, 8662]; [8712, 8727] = 0.011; 2.81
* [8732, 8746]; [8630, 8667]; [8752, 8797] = 0.074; 3.09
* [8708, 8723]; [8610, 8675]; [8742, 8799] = 0.055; 3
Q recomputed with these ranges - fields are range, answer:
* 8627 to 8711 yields 2.82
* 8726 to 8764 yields 3.01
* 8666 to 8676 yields 2.68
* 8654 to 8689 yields 2.72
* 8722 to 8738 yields 2.93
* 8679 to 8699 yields 2.79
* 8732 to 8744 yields 2.87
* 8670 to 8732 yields 2.81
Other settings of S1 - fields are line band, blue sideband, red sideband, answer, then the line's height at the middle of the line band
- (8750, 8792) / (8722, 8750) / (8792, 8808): -0.05 mag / 3.04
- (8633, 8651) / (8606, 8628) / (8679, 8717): -0.04 mag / 2.73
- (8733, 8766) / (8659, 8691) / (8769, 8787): 0.02 mag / 3.08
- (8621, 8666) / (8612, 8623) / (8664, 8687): -0.06 mag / 2.7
